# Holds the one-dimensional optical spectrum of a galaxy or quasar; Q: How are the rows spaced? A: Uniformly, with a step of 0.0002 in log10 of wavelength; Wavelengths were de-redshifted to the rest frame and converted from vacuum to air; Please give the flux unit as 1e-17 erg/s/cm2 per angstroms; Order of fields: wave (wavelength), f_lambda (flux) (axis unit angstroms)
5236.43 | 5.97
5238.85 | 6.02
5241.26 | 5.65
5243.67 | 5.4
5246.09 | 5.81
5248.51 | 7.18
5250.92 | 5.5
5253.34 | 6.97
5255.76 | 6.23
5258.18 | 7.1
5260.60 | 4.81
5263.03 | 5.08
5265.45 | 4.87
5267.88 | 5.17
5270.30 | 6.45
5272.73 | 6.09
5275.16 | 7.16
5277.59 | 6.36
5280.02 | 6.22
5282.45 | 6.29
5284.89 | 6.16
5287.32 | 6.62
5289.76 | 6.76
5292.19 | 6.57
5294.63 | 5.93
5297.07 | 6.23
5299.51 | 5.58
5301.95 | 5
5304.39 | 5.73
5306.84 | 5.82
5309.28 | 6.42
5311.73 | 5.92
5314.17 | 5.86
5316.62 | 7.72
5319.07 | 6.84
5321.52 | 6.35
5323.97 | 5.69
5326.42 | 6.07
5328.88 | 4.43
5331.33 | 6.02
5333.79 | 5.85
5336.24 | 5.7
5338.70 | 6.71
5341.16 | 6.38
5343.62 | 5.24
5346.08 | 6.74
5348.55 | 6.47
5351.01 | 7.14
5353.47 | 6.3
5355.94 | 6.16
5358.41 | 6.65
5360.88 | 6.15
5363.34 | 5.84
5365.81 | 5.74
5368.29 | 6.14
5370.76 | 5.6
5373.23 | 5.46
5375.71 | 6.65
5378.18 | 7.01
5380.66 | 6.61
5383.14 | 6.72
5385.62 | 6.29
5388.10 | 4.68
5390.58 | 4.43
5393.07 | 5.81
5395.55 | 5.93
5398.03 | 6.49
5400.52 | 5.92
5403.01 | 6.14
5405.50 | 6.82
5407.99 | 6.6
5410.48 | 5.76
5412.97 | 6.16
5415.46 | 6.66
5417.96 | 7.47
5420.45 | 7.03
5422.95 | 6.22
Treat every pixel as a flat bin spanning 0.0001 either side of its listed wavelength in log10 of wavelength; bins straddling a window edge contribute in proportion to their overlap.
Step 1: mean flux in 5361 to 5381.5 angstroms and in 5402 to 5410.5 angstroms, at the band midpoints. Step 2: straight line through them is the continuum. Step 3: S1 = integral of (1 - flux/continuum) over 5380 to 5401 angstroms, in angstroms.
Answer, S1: 1.4 angstroms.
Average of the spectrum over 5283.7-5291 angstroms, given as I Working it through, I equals 6.52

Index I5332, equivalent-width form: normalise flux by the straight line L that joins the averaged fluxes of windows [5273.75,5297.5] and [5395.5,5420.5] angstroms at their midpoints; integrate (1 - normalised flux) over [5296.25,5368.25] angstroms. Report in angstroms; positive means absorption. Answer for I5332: 3.9 angstroms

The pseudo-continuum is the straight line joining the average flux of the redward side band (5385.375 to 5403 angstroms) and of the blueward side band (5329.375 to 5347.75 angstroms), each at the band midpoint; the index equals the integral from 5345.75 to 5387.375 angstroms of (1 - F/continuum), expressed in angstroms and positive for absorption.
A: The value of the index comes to -3.3 angstroms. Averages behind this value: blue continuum 6.03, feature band 6.3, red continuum 5.65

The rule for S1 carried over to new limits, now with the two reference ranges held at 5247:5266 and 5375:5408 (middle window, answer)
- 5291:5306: 0.5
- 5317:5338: 0.4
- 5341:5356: -0.7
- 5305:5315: 0.1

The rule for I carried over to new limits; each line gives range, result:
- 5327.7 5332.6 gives 5.24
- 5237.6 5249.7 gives 6.01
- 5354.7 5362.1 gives 6.31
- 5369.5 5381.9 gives 6.27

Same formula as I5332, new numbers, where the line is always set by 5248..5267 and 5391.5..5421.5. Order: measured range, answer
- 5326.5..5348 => 0.9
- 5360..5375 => 1.0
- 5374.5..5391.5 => 0.6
